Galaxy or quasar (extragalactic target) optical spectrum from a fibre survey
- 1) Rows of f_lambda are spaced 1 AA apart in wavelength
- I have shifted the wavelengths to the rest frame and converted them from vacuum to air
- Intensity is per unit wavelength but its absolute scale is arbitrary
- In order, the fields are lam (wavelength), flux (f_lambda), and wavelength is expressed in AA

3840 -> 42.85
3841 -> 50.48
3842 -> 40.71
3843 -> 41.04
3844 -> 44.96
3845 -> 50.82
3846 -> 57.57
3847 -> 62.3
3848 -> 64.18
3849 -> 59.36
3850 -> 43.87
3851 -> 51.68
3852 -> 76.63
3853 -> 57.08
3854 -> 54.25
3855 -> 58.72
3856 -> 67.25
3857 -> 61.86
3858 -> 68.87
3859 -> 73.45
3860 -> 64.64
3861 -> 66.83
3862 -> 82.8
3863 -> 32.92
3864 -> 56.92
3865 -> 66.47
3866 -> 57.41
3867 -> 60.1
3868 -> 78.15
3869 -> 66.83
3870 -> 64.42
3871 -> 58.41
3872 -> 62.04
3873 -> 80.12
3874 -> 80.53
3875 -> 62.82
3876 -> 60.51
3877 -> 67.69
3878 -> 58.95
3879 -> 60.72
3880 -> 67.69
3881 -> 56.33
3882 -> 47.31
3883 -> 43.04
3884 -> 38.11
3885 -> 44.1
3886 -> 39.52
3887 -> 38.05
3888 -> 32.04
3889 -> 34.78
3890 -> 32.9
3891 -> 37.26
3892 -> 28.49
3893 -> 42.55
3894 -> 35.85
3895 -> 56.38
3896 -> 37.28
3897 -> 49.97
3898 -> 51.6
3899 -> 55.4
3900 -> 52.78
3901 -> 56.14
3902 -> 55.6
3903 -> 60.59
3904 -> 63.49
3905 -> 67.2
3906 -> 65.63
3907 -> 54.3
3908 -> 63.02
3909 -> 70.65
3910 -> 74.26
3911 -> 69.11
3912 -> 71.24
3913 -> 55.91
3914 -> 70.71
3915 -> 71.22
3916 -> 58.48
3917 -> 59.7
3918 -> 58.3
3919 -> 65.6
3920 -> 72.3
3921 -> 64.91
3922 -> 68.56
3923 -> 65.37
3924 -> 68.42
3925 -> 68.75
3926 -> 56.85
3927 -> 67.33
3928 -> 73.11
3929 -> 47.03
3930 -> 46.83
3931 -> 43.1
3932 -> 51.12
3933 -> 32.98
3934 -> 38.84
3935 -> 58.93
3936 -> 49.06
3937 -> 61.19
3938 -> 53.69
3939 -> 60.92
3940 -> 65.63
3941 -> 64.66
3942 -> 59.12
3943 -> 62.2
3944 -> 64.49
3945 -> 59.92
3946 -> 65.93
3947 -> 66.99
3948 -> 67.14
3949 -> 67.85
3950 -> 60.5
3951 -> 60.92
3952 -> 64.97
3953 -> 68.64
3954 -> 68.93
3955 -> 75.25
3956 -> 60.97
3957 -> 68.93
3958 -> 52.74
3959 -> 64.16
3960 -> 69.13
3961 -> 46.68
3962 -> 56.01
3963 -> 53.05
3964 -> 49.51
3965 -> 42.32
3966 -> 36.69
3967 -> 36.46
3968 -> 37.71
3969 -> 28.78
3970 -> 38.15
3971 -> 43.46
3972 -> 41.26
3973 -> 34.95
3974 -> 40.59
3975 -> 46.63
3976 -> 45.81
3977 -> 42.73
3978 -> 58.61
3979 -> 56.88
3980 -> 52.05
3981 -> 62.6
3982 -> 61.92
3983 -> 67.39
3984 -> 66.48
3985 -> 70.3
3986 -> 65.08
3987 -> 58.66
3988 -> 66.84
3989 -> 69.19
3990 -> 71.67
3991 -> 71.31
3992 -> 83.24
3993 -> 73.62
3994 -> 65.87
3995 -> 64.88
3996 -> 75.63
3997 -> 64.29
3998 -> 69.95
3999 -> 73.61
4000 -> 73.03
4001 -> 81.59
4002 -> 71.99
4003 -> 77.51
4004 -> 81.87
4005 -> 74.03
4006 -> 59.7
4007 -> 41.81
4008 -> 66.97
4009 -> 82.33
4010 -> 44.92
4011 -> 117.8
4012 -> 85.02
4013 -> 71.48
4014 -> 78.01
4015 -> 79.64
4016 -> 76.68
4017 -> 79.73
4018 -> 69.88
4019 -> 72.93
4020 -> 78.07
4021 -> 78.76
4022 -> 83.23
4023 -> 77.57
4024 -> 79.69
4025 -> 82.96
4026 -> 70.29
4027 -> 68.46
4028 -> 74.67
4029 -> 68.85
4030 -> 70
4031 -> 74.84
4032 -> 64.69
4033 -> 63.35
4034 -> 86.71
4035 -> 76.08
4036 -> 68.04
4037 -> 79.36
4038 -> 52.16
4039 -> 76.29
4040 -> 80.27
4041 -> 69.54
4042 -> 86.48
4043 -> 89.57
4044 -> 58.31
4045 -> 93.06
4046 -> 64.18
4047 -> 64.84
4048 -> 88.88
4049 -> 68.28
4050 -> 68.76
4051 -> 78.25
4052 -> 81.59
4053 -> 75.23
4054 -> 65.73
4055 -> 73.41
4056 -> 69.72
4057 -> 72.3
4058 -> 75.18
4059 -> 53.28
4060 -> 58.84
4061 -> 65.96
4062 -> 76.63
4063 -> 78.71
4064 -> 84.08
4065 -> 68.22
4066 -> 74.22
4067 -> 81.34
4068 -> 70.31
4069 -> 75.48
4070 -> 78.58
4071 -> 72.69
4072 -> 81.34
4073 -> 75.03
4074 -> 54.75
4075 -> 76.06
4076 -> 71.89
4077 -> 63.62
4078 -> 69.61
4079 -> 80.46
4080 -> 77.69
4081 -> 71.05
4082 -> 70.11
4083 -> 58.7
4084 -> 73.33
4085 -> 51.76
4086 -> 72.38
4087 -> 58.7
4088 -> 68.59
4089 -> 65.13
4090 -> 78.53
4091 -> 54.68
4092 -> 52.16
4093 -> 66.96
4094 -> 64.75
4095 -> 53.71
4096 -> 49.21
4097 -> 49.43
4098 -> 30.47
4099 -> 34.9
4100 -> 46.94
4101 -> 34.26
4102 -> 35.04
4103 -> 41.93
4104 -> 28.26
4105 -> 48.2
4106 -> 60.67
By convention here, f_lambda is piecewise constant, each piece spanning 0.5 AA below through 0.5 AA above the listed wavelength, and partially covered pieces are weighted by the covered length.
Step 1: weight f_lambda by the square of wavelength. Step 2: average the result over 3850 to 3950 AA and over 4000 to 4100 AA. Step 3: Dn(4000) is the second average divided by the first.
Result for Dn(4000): 1.3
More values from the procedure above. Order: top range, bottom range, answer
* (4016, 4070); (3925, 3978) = 1.42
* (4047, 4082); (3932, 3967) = 1.32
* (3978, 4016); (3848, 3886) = 1.23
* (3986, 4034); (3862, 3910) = 1.42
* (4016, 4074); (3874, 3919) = 1.46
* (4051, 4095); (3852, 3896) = 1.38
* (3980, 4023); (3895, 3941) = 1.26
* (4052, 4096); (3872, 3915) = 1.38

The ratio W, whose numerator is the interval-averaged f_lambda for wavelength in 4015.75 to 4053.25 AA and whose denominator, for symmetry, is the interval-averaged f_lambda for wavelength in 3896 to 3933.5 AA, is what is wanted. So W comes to 1.24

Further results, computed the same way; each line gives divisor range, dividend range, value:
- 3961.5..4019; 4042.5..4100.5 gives 1.09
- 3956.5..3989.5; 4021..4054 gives 1.42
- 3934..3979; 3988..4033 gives 1.34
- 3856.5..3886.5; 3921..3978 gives 0.91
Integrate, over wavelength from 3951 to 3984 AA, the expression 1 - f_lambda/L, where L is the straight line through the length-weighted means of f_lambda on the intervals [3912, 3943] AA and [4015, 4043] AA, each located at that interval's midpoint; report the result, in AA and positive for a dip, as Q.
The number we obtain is 6.4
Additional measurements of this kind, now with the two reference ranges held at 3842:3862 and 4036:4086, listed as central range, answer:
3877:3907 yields 6.2 AA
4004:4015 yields -0.6 AA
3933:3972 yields 5.6 AA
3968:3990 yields 4.6 AA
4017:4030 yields -1.0 AA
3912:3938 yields 1.9 AA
